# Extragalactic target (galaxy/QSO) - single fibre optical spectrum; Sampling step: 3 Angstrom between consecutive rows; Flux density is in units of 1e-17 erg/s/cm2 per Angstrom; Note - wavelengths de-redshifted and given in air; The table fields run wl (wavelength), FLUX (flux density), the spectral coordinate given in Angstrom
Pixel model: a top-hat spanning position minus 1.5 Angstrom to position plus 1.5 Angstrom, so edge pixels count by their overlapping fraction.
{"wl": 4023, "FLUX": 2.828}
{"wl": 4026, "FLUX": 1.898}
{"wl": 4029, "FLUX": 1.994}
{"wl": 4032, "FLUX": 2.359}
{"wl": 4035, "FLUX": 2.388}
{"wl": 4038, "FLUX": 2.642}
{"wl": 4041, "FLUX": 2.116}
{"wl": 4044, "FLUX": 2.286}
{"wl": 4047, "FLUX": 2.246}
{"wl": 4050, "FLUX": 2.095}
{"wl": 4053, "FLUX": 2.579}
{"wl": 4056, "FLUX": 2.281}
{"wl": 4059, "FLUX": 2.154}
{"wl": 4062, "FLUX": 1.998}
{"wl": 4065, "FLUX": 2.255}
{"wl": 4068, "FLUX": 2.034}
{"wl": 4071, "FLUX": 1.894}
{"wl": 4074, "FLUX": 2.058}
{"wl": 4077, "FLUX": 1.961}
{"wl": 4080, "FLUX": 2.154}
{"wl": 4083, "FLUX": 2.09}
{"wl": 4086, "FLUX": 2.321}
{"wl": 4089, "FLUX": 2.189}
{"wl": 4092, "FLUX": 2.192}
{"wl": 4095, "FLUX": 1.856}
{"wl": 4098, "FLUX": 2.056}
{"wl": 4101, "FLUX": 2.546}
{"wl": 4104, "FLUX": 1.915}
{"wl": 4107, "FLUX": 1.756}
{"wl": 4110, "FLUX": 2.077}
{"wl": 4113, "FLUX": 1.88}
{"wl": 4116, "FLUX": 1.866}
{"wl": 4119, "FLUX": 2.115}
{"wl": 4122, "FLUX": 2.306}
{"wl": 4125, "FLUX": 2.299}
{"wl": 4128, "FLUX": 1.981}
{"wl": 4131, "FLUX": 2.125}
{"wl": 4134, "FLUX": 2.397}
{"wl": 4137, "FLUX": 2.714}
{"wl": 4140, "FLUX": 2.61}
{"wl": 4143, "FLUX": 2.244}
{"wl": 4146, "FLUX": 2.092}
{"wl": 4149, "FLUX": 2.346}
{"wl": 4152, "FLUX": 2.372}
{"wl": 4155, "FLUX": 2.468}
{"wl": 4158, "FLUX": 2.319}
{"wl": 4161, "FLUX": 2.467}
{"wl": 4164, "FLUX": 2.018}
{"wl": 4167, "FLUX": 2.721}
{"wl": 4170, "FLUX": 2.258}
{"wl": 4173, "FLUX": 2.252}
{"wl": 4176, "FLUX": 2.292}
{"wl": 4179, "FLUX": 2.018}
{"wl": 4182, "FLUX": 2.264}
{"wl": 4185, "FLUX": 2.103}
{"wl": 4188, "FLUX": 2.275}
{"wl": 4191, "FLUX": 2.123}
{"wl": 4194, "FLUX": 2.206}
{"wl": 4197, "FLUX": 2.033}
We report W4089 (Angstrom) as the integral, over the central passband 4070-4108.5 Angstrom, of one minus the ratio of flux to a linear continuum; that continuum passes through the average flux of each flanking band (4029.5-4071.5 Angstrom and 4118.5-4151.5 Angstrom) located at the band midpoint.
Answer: 3.22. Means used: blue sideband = 2.24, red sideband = 2.3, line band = 2.08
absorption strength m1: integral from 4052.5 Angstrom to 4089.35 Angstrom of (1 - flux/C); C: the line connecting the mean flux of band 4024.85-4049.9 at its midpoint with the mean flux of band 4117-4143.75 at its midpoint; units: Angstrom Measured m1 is 2.0 Angstrom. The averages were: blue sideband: 2.24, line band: 2.14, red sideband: 2.3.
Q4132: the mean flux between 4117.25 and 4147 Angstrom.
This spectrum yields 2.29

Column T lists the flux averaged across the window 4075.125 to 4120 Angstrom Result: 2.06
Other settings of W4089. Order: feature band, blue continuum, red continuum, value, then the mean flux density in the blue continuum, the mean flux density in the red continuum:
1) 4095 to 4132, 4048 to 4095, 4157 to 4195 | 2.0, 2.14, 2.25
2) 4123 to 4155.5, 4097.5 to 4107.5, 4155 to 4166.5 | -1.1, 2.1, 2.33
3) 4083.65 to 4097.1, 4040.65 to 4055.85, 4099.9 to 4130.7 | 0.1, 2.28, 2.07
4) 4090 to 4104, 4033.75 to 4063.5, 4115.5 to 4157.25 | 0.9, 2.28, 2.29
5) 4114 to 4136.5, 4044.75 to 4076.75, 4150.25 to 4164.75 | 1.1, 2.15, 2.35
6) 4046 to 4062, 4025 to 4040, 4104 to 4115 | -0.6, 2.26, 1.9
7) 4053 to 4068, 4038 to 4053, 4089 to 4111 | 0.1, 2.27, 2.07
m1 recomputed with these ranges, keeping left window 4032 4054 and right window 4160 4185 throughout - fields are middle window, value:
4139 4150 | -0.1 Angstrom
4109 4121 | 1.6 Angstrom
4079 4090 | 0.6 Angstrom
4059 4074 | 1.7 Angstrom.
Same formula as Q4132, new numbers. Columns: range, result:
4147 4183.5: 2.31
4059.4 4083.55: 2.06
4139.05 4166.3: 2.33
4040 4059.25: 2.26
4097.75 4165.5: 2.22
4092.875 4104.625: 2.11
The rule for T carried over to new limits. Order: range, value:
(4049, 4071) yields 2.18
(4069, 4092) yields 2.1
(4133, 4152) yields 2.4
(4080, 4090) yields 2.19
